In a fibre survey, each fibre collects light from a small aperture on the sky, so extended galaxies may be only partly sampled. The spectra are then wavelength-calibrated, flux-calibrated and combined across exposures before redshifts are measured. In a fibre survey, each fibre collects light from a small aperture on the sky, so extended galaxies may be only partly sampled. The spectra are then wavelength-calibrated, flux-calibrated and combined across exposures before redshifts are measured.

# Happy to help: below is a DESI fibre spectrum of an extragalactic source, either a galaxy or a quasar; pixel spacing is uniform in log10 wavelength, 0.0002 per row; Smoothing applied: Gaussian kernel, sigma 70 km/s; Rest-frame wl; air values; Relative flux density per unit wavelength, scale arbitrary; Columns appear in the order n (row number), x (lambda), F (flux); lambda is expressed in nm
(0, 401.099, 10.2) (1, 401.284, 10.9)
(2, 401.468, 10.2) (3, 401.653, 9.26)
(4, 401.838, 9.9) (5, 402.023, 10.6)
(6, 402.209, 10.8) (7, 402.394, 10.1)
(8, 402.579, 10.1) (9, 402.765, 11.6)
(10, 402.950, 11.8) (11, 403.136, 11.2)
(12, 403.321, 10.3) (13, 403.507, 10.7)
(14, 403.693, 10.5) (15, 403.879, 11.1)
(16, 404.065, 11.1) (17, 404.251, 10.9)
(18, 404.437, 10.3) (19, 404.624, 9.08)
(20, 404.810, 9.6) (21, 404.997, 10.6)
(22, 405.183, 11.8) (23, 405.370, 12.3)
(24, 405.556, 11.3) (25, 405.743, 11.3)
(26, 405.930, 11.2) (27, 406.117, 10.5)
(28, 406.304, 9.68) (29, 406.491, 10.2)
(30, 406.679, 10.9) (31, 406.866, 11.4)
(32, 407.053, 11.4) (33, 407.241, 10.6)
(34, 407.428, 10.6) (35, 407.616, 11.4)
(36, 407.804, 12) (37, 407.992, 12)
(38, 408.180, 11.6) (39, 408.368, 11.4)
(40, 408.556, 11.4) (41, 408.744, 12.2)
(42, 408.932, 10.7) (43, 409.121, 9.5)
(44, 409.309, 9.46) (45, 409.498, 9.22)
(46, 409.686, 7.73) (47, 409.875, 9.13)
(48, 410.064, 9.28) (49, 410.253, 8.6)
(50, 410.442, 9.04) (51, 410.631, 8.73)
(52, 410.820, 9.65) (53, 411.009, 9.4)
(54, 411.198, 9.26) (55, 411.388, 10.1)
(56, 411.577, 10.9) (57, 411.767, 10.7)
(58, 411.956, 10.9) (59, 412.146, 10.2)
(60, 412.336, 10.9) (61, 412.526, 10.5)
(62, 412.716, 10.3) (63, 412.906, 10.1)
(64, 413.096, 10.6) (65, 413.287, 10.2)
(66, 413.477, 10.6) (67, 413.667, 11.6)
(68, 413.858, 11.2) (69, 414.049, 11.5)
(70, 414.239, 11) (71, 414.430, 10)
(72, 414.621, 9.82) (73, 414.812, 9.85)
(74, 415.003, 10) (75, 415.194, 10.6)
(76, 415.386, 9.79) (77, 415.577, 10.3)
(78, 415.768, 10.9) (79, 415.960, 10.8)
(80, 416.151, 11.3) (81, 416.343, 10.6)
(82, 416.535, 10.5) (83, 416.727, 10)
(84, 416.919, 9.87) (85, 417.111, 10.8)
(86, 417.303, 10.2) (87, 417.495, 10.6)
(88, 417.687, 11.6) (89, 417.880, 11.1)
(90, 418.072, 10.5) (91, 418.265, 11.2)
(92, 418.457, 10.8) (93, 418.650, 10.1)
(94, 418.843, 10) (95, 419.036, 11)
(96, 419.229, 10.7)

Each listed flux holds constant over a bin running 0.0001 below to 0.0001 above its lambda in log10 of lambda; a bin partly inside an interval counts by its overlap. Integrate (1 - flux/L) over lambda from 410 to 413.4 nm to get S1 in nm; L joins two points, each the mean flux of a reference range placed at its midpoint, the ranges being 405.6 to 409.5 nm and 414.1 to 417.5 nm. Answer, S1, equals 0.22 nm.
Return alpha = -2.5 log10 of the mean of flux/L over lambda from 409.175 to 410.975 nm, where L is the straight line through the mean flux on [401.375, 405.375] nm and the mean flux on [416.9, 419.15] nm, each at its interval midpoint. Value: 0.18 mag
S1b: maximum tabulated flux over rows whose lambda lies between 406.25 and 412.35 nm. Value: 12.2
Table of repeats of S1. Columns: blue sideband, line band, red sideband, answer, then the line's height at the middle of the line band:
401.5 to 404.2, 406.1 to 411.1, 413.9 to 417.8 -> 0.144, 10.6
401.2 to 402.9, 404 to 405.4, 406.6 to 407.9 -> 0.024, 10.8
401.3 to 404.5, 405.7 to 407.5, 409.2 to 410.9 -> -0.182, 9.78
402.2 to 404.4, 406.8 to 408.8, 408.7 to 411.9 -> -0.279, 10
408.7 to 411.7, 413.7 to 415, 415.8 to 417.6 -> -0.052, 10.2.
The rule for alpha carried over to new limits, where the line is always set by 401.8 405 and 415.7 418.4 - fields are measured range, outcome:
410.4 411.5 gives 0.13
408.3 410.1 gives 0.07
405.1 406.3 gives -0.07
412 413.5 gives 0.02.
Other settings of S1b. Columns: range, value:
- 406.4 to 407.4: 11.4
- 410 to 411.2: 9.65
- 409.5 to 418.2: 11.6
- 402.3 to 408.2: 12.3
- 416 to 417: 11.3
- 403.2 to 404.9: 11.1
